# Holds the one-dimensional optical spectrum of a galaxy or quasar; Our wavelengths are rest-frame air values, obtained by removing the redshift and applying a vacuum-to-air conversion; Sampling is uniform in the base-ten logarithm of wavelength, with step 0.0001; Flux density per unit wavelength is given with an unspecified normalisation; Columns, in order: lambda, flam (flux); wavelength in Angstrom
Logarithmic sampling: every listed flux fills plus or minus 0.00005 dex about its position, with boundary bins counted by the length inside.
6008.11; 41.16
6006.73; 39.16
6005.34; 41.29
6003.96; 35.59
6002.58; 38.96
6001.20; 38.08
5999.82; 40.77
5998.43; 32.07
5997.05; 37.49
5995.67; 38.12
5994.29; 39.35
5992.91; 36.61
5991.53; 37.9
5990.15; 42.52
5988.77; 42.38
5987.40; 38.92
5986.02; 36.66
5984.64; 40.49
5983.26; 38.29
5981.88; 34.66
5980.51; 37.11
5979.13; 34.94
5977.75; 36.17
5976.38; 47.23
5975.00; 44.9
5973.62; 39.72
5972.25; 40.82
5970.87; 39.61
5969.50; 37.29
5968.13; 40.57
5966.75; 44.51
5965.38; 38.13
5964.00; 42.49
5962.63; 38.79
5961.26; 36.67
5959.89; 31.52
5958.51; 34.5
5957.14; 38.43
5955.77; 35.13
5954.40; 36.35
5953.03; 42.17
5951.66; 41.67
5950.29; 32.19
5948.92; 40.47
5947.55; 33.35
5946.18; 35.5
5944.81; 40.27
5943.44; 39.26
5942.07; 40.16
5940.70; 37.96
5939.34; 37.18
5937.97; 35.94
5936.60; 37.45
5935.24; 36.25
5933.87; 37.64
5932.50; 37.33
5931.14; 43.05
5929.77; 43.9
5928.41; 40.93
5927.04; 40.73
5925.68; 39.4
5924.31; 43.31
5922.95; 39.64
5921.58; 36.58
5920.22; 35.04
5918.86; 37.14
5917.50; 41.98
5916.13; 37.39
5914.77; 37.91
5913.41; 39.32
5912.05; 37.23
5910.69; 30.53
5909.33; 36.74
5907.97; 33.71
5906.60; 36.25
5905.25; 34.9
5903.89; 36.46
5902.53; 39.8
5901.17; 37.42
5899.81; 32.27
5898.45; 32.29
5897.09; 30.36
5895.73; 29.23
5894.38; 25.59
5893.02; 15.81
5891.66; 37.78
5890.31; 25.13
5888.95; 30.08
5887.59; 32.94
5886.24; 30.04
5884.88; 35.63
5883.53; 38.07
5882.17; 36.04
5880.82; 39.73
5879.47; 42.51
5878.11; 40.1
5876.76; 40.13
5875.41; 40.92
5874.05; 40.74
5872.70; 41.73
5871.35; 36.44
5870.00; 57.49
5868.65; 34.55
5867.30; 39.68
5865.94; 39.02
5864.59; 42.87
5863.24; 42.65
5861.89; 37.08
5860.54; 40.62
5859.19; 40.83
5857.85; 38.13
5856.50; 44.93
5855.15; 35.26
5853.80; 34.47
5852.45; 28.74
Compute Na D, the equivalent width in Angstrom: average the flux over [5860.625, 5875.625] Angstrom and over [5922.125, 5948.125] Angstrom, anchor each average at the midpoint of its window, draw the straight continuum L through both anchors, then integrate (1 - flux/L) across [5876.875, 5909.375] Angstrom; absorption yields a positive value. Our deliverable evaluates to 5.3 Angstrom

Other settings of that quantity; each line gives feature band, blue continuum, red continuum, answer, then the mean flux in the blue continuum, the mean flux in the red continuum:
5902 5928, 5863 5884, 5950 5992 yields 1.53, 40.8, 38.9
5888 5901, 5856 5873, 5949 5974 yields 3.60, 41.2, 38.4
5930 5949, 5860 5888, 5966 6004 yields 0.58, 39.5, 39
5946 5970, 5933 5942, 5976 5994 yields 0.04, 37.3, 38.6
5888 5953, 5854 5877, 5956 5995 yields 5.77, 40.7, 38.9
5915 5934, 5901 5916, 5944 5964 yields -1.52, 36.4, 37.1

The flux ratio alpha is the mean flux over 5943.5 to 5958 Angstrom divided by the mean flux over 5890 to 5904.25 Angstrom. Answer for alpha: 1.2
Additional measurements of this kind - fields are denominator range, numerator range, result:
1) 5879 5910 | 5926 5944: 1.17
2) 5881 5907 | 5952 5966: 1.15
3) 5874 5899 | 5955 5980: 1.16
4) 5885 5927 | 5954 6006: 1.12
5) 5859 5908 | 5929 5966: 1.04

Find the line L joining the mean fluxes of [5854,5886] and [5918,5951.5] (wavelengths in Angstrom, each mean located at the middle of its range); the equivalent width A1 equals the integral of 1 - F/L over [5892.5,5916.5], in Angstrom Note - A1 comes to 3.4 Angstrom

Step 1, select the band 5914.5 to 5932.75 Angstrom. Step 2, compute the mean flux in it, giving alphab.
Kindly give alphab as 39.7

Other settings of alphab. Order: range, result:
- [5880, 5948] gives 36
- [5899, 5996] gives 38.3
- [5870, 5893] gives 36.8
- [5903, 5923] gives 36.7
